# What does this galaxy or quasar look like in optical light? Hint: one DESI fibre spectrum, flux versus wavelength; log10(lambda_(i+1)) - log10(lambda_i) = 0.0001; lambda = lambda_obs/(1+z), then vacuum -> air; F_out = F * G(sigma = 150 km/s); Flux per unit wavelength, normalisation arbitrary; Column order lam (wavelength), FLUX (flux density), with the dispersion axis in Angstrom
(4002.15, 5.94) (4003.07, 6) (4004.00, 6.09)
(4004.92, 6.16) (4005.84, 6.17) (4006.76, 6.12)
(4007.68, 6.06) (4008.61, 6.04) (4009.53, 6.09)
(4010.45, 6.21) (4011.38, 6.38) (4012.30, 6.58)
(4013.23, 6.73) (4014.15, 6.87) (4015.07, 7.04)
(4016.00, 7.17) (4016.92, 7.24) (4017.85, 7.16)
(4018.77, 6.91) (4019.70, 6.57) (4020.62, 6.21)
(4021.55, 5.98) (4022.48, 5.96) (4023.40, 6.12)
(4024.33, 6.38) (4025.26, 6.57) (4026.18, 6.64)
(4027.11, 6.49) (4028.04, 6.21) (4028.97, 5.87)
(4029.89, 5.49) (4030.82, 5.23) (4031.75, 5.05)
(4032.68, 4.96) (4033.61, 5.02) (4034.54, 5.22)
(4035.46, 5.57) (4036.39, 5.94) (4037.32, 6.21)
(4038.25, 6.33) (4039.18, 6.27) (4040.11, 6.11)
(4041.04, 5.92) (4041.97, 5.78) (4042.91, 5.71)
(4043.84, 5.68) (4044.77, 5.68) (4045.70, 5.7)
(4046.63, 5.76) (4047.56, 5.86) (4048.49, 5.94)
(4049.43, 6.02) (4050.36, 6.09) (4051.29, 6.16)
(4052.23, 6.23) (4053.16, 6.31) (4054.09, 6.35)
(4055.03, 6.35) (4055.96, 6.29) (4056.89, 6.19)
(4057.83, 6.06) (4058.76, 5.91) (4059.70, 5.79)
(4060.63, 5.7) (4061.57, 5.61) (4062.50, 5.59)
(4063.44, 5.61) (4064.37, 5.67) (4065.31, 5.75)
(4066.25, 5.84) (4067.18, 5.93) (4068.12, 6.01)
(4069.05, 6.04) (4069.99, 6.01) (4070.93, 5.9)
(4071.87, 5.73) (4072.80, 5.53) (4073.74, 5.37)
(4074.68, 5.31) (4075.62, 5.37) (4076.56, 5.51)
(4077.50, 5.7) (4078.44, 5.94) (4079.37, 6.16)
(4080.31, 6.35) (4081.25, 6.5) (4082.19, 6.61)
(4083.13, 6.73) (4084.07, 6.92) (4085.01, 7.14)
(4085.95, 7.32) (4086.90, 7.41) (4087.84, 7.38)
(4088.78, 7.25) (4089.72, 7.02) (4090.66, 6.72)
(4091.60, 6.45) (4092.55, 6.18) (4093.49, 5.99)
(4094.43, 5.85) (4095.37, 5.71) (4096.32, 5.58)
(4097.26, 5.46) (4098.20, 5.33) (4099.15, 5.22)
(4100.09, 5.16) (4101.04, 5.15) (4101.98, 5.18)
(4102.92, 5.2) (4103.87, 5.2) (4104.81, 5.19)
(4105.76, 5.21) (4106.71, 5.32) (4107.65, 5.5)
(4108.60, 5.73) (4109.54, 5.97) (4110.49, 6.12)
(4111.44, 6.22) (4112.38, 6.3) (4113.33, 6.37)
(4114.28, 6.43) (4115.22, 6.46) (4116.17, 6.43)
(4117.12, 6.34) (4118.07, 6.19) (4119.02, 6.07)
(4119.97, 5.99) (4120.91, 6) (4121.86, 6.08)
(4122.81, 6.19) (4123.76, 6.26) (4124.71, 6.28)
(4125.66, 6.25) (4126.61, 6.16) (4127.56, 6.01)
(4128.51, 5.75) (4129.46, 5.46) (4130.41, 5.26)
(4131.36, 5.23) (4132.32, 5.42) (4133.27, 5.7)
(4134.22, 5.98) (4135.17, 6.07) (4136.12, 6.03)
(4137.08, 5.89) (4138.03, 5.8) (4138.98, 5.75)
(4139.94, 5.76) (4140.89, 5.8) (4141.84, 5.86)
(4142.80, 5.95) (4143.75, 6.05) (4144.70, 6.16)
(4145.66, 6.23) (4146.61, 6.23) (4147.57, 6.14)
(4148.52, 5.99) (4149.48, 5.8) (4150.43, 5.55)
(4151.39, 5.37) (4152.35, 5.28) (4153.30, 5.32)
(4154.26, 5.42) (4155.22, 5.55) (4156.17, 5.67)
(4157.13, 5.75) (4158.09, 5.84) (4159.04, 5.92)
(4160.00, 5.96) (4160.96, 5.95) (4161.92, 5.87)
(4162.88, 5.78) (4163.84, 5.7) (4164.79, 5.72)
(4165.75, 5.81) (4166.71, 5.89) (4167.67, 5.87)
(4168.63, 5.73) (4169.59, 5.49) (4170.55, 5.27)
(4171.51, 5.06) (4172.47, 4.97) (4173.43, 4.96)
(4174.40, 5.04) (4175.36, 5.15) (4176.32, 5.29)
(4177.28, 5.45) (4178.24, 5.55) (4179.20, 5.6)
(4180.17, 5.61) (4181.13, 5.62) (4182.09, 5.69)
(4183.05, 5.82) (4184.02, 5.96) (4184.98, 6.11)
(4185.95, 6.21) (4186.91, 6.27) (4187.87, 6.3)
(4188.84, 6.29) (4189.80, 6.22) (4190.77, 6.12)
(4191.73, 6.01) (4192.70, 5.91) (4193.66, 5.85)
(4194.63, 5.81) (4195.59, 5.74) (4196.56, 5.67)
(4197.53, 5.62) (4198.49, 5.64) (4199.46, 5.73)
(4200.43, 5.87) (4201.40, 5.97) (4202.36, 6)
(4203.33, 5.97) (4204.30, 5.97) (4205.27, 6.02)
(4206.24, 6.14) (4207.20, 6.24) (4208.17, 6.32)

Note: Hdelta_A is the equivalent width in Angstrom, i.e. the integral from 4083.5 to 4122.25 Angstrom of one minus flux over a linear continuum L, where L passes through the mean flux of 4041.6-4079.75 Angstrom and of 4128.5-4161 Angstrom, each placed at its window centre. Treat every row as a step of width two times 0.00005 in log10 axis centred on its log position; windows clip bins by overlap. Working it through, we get -1.7 Angstrom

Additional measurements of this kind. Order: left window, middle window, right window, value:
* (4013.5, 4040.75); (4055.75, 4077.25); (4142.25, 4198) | 1.0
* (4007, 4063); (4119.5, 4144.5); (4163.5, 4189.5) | -0.4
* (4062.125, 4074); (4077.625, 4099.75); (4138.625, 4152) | -2.2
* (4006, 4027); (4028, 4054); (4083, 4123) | 2.4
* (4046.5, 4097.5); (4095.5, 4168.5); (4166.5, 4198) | 1.1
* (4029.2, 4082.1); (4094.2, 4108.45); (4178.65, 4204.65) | 1.2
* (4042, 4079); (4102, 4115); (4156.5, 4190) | 0.1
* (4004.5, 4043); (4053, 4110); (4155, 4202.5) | 0.5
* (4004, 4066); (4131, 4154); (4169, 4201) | 0.0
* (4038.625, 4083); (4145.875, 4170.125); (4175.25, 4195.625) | 0.5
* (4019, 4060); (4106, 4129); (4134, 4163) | -0.9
